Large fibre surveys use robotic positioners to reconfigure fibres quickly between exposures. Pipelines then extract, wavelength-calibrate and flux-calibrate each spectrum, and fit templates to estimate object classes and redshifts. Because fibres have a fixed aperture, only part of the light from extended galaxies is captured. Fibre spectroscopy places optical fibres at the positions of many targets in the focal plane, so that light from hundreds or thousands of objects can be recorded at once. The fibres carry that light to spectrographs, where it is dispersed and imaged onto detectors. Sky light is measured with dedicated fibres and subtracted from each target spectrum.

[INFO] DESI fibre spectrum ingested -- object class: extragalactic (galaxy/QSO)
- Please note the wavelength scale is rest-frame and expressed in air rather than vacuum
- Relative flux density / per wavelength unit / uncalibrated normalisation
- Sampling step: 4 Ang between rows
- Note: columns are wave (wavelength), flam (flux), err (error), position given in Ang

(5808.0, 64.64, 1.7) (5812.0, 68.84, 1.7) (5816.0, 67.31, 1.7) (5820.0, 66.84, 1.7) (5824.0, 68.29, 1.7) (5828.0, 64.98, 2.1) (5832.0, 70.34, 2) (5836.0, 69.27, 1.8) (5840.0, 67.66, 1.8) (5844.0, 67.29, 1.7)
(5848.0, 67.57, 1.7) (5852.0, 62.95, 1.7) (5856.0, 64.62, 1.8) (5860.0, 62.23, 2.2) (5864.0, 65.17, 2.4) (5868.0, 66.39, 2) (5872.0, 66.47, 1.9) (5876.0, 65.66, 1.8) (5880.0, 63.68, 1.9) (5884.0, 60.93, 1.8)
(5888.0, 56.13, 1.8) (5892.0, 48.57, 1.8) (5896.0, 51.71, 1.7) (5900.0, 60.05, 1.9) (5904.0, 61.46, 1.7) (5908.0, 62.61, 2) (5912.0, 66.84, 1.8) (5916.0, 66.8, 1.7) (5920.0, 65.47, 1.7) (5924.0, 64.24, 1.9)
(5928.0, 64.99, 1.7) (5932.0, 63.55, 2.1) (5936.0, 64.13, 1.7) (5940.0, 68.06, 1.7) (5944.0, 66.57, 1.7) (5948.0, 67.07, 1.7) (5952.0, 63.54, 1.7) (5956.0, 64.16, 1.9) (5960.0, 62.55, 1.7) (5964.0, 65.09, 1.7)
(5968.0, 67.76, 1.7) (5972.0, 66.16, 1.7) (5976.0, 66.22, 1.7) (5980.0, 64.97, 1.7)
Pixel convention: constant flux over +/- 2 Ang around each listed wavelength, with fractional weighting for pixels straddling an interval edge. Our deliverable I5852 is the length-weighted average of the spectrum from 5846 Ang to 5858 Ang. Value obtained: 65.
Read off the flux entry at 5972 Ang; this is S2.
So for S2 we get 66.16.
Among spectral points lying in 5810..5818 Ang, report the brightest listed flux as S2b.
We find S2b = 68.84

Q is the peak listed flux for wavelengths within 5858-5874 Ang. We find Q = 66.47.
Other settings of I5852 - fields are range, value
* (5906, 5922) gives 65.4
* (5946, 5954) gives 65.3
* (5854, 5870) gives 64.6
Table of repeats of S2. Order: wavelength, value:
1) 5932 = 63.55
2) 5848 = 67.57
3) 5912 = 66.84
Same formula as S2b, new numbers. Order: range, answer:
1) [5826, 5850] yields 70.34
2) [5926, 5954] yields 68.06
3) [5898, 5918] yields 66.84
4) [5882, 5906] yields 61.46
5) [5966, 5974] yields 67.76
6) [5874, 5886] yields 65.66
